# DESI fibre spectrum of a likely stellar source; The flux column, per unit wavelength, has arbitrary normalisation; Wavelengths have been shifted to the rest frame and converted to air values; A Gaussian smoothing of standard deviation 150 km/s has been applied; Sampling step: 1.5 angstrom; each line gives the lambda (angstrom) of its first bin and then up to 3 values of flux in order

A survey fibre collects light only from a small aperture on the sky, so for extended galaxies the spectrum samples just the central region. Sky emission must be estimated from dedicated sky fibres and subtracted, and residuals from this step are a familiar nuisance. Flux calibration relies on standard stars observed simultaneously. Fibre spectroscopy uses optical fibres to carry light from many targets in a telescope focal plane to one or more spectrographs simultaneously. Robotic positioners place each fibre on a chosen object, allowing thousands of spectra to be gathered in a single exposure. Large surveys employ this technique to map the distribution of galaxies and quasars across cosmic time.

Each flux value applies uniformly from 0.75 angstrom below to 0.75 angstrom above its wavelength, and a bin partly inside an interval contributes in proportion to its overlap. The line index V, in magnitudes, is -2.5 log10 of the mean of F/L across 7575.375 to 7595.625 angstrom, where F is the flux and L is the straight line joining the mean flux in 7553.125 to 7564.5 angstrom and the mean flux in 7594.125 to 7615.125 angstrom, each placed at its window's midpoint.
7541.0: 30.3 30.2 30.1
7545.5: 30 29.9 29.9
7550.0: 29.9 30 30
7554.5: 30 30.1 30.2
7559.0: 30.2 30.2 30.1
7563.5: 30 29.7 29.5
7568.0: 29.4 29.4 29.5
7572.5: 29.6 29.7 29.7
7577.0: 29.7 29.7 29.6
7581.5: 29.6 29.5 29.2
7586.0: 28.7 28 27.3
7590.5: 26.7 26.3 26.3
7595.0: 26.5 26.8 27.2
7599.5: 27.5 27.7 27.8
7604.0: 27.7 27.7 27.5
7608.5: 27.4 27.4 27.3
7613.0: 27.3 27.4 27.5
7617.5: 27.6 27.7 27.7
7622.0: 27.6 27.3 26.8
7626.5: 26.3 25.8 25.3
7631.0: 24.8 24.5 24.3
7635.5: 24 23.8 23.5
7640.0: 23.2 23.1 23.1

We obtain 0.01 mag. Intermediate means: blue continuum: 30.1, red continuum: 27.4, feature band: 28.3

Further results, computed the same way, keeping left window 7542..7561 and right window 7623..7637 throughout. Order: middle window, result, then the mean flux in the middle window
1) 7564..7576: -0.023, 29.6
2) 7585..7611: -0.004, 27.3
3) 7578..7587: -0.043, 29.3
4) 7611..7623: -0.057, 27.5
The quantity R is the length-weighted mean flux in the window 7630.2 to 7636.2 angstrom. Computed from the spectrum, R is 24.4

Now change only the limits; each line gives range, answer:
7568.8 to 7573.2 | 29.5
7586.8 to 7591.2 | 27.3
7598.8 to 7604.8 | 27.7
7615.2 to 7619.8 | 27.6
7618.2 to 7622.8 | 27.7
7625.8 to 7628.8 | 26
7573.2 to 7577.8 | 29.7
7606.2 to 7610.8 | 27.4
